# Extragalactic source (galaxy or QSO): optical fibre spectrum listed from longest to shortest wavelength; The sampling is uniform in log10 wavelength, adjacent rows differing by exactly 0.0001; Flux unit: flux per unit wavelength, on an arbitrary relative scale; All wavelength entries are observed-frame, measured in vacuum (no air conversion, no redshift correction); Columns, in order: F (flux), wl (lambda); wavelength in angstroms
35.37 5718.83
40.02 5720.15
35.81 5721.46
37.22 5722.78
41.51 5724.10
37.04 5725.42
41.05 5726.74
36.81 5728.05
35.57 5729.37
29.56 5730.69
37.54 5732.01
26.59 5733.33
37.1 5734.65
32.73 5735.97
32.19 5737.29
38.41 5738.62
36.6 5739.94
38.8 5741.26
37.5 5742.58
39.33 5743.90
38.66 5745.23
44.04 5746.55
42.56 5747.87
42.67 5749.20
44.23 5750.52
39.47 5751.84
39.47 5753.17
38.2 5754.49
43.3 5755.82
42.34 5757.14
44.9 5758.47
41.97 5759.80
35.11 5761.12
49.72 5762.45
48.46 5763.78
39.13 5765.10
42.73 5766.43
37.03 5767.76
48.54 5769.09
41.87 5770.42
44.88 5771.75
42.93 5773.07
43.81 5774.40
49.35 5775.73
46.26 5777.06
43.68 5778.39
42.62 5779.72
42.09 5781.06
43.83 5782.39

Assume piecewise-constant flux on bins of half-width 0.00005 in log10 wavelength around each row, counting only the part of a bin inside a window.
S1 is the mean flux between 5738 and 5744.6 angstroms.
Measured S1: 38.1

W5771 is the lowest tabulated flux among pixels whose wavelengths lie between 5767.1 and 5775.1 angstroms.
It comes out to 37.03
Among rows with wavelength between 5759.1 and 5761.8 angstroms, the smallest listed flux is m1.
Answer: 35.11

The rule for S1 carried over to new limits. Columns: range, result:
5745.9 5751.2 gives 43.4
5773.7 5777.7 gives 46.4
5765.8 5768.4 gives 39.8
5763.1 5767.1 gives 43.5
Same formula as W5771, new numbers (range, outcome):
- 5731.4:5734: 26.59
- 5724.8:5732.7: 29.56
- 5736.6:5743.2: 32.19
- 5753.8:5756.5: 38.2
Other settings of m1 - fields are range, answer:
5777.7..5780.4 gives 42.62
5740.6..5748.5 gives 37.5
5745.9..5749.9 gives 42.56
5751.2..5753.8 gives 39.47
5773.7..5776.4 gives 43.81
